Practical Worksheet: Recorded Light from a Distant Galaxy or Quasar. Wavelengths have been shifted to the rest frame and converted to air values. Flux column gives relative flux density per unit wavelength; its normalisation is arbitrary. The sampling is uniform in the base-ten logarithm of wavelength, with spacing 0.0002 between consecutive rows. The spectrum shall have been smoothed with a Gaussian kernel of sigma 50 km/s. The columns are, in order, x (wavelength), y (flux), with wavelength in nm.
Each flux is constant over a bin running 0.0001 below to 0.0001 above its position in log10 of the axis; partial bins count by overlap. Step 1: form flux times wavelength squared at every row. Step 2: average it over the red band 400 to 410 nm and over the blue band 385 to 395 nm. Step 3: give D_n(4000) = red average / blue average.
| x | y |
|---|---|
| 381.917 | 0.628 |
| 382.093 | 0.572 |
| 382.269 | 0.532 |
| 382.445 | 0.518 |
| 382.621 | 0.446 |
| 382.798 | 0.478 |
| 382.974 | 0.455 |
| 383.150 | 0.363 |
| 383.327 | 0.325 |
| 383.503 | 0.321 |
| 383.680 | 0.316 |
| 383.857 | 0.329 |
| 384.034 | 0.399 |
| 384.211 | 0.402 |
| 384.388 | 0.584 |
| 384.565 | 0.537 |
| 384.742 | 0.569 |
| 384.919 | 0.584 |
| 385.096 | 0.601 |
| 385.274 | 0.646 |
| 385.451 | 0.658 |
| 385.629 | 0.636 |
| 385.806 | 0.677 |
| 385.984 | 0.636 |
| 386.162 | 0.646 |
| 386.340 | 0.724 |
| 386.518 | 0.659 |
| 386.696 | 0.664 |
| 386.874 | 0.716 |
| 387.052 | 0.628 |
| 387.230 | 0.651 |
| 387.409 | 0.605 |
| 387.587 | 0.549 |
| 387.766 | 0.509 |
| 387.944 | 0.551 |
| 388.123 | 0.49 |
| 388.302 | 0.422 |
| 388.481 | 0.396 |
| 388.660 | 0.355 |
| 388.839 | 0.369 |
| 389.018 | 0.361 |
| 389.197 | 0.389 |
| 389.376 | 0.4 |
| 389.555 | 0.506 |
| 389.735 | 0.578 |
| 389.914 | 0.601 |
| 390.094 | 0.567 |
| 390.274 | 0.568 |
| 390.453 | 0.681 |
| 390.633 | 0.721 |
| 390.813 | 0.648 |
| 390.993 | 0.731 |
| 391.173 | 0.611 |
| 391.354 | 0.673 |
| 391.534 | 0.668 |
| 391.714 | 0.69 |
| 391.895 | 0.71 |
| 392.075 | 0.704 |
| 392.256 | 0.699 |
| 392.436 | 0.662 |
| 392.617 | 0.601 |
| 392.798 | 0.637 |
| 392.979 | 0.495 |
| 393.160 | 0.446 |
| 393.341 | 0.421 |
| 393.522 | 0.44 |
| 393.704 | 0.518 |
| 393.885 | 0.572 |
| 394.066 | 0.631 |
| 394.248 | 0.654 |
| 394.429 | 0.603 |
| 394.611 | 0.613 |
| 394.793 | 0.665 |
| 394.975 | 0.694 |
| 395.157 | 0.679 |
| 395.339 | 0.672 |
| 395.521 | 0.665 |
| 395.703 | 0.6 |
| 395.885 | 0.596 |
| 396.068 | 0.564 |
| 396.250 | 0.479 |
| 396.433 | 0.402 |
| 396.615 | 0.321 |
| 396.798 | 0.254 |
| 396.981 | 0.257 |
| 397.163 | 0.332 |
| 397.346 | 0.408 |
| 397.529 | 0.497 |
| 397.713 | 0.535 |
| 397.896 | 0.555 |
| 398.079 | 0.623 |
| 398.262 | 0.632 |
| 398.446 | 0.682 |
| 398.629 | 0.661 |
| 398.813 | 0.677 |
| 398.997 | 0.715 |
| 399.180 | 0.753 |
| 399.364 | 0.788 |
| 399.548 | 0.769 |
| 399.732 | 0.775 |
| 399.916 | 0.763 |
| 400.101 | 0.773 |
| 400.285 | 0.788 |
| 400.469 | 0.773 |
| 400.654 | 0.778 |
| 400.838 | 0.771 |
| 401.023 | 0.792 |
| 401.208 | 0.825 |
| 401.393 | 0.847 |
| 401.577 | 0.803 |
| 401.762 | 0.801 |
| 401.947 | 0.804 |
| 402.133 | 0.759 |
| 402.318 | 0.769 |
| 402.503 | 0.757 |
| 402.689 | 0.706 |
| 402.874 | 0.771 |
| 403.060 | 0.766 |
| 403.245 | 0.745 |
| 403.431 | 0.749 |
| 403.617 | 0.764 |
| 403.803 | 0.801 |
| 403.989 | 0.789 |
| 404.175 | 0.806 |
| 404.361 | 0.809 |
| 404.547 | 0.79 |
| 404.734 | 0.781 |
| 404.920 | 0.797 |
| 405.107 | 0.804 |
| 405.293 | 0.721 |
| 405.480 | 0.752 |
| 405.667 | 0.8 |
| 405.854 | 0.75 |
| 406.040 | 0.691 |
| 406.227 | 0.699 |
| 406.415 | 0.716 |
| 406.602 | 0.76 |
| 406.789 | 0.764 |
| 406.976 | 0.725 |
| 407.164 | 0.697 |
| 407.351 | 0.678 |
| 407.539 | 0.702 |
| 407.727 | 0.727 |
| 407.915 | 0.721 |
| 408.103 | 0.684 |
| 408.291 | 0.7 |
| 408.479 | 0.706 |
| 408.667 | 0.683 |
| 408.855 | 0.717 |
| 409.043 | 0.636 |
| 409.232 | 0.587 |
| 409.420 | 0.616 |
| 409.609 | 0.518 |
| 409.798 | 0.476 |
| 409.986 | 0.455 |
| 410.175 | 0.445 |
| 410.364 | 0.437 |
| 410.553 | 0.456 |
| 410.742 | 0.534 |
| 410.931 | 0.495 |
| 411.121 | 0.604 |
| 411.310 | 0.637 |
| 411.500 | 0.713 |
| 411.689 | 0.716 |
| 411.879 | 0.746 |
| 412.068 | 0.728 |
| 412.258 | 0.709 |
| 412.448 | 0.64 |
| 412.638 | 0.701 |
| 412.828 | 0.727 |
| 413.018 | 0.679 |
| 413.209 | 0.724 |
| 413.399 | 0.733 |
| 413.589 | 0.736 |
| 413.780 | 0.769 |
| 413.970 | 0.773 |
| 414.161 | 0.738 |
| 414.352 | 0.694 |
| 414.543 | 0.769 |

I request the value 1.35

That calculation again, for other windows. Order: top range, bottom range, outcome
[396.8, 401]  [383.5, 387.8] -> 1.20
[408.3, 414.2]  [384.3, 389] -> 1.26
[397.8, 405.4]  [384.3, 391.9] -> 1.39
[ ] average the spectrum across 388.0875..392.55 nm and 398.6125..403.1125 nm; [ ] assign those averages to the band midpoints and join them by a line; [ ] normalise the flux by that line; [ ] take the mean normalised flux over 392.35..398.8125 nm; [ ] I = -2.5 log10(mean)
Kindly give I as 0.22 mag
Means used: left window 0.57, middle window 0.546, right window 0.769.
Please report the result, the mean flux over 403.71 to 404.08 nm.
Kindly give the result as 0.795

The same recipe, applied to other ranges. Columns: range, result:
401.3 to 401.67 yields 0.826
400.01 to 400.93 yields 0.777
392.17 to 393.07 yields 0.618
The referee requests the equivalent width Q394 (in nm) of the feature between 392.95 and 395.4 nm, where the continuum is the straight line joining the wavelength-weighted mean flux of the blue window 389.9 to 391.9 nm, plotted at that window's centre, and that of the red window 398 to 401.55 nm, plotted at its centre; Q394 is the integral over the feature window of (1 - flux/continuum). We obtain 0.39 nm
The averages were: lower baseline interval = 0.655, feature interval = 0.58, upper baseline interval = 0.748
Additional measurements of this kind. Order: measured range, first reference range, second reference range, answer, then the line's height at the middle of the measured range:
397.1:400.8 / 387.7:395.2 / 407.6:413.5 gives -0.45 nm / 0.595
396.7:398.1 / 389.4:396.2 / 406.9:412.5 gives 0.44 nm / 0.617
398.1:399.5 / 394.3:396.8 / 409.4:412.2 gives -0.32 nm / 0.57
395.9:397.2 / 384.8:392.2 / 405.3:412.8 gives 0.48 nm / 0.616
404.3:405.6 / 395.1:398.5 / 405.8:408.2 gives -0.20 nm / 0.674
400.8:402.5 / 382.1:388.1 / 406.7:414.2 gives -0.49 nm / 0.616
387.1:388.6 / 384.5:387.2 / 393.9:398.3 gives 0.24 nm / 0.62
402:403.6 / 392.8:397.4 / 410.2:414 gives -0.47 nm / 0.583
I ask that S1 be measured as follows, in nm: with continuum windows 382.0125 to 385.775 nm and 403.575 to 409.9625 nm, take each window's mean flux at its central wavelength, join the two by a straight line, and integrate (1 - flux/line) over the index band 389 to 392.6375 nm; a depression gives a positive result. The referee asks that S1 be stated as -0.345 nm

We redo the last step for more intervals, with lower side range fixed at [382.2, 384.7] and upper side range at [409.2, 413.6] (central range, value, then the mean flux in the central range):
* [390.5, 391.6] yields -0.445 nm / 0.675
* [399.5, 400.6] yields -0.475 nm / 0.774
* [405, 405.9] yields -0.297 nm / 0.766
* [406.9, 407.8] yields -0.177 nm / 0.704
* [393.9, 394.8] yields -0.219 nm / 0.625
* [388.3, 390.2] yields 0.072 nm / 0.452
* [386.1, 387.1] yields -0.496 nm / 0.676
